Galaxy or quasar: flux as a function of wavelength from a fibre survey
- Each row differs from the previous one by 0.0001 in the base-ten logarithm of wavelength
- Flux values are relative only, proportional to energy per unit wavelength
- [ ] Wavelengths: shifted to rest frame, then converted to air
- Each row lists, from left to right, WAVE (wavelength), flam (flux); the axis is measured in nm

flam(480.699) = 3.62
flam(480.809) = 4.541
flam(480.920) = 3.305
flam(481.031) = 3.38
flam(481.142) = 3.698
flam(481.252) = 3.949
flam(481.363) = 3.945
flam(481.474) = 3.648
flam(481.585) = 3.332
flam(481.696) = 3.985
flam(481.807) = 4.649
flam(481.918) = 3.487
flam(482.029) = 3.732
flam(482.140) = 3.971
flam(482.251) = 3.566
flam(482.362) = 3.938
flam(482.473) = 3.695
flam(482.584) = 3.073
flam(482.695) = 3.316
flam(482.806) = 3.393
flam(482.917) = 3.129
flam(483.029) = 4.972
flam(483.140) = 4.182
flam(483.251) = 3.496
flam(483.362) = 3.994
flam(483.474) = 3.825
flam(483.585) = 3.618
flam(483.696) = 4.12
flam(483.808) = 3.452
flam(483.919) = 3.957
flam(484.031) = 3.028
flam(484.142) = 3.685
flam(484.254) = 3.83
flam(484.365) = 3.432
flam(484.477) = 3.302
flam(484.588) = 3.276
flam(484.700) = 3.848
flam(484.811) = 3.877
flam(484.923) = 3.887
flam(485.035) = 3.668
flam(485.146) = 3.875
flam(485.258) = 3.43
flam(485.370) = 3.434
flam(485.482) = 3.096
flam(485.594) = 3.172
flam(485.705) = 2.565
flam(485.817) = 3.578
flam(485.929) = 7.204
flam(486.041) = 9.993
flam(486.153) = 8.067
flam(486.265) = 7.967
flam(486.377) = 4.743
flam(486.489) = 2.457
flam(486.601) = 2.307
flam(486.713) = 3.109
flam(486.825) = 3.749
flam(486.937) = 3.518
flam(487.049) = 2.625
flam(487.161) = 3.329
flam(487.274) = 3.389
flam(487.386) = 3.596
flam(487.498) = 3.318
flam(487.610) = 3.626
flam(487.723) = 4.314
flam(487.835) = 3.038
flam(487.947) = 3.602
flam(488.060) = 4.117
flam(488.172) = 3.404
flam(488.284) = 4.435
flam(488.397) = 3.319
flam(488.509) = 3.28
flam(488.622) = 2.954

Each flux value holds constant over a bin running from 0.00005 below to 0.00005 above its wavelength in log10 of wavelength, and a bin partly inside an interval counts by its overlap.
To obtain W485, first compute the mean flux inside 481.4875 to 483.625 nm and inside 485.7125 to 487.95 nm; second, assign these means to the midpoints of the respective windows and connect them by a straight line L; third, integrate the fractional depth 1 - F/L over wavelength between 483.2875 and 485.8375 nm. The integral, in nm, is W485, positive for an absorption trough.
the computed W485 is 0.295 nm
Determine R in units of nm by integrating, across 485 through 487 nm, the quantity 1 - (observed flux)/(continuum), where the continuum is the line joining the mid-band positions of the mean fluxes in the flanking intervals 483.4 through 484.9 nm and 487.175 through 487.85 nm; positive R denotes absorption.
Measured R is -0.47 nm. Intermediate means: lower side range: 3.64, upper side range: 3.56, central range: 4.44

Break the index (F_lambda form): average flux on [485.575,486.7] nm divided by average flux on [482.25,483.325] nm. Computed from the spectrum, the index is 1.41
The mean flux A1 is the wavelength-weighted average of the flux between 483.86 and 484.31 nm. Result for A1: 3.63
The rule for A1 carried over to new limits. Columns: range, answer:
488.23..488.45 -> 3.87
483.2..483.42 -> 3.74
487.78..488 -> 3.32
